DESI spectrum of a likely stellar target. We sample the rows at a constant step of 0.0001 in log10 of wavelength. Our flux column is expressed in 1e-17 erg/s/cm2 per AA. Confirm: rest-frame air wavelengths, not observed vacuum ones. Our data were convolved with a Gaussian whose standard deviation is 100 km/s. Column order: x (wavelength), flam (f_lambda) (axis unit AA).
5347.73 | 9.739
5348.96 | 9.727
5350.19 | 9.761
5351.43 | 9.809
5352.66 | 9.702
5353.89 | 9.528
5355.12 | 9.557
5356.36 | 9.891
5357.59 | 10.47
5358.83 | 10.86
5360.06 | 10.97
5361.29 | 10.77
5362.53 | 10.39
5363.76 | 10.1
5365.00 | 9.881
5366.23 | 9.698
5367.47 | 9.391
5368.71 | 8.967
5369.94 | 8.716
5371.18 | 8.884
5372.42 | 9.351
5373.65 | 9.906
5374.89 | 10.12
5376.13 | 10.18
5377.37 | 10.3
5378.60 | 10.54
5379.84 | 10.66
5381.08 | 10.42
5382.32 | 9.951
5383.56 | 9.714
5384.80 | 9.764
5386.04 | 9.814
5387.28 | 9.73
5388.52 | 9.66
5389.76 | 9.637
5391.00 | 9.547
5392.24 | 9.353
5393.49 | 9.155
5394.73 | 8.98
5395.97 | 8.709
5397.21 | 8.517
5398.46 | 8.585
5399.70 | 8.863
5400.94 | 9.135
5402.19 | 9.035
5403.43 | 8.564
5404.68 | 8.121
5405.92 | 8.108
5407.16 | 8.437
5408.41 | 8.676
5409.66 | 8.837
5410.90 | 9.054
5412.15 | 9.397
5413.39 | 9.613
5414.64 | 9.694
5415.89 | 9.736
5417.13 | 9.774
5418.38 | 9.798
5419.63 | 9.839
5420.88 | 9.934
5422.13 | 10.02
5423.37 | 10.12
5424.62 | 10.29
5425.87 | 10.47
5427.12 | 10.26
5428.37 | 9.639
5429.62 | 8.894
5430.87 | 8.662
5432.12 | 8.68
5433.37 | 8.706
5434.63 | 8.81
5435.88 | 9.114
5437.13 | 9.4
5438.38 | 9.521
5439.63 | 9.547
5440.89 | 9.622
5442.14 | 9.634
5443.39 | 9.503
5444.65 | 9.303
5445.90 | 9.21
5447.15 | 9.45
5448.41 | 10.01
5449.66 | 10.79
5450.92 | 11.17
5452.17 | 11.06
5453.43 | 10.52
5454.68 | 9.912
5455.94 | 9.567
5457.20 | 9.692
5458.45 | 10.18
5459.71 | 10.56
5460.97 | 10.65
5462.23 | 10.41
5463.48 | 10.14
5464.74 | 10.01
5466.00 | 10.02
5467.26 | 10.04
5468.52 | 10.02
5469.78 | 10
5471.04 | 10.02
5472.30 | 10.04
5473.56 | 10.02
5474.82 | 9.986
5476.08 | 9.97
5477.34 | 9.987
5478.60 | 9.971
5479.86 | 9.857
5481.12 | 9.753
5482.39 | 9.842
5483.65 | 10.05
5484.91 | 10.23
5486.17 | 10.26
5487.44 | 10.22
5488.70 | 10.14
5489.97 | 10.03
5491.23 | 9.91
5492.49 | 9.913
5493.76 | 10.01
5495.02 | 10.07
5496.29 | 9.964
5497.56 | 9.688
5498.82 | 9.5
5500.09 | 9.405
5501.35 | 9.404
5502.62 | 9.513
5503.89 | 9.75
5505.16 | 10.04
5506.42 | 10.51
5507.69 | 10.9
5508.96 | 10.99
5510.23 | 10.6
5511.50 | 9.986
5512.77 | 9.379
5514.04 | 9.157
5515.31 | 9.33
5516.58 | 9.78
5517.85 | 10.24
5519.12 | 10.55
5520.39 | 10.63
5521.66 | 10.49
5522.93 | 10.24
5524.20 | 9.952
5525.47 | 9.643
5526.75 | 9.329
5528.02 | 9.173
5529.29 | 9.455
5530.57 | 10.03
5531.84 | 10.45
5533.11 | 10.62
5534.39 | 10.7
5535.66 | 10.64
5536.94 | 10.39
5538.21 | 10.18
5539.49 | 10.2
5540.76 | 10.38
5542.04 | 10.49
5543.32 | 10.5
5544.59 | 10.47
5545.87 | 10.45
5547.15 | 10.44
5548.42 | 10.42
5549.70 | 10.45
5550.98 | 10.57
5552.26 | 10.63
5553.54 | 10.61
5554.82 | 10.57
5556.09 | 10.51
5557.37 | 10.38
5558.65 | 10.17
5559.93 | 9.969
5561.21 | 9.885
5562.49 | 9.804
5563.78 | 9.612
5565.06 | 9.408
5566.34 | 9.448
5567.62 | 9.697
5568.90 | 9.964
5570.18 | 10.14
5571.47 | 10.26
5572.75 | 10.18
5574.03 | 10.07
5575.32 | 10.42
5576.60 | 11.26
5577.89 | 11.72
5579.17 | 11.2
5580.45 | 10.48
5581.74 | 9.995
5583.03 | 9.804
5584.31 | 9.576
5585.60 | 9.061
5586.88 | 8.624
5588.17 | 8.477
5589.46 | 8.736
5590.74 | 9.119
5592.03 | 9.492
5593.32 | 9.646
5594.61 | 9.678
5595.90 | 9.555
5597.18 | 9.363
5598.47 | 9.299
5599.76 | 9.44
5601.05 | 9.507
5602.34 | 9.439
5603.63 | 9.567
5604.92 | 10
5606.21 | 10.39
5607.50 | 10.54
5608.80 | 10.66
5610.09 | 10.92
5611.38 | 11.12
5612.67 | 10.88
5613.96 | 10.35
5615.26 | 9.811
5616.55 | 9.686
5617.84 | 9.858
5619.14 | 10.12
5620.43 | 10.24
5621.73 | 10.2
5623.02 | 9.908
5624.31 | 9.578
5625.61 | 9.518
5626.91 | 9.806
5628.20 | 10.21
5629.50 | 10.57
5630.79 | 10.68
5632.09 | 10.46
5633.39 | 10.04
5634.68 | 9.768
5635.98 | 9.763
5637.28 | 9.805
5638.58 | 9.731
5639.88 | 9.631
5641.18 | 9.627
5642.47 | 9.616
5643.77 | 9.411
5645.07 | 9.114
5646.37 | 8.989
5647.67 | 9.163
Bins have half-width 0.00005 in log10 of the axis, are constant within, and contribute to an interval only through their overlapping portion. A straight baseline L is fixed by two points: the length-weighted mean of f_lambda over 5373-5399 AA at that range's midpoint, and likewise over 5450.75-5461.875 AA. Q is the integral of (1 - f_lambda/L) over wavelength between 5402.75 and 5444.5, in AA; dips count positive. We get 2.85 AA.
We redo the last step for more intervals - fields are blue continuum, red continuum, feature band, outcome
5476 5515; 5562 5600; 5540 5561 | -1.2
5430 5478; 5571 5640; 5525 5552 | -0.9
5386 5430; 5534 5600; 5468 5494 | -0.9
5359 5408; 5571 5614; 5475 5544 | -1.8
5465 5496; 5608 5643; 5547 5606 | 0.8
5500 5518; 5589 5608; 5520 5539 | -0.5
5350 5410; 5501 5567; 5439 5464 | -0.6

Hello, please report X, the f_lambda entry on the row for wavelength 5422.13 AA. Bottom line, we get 10.02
